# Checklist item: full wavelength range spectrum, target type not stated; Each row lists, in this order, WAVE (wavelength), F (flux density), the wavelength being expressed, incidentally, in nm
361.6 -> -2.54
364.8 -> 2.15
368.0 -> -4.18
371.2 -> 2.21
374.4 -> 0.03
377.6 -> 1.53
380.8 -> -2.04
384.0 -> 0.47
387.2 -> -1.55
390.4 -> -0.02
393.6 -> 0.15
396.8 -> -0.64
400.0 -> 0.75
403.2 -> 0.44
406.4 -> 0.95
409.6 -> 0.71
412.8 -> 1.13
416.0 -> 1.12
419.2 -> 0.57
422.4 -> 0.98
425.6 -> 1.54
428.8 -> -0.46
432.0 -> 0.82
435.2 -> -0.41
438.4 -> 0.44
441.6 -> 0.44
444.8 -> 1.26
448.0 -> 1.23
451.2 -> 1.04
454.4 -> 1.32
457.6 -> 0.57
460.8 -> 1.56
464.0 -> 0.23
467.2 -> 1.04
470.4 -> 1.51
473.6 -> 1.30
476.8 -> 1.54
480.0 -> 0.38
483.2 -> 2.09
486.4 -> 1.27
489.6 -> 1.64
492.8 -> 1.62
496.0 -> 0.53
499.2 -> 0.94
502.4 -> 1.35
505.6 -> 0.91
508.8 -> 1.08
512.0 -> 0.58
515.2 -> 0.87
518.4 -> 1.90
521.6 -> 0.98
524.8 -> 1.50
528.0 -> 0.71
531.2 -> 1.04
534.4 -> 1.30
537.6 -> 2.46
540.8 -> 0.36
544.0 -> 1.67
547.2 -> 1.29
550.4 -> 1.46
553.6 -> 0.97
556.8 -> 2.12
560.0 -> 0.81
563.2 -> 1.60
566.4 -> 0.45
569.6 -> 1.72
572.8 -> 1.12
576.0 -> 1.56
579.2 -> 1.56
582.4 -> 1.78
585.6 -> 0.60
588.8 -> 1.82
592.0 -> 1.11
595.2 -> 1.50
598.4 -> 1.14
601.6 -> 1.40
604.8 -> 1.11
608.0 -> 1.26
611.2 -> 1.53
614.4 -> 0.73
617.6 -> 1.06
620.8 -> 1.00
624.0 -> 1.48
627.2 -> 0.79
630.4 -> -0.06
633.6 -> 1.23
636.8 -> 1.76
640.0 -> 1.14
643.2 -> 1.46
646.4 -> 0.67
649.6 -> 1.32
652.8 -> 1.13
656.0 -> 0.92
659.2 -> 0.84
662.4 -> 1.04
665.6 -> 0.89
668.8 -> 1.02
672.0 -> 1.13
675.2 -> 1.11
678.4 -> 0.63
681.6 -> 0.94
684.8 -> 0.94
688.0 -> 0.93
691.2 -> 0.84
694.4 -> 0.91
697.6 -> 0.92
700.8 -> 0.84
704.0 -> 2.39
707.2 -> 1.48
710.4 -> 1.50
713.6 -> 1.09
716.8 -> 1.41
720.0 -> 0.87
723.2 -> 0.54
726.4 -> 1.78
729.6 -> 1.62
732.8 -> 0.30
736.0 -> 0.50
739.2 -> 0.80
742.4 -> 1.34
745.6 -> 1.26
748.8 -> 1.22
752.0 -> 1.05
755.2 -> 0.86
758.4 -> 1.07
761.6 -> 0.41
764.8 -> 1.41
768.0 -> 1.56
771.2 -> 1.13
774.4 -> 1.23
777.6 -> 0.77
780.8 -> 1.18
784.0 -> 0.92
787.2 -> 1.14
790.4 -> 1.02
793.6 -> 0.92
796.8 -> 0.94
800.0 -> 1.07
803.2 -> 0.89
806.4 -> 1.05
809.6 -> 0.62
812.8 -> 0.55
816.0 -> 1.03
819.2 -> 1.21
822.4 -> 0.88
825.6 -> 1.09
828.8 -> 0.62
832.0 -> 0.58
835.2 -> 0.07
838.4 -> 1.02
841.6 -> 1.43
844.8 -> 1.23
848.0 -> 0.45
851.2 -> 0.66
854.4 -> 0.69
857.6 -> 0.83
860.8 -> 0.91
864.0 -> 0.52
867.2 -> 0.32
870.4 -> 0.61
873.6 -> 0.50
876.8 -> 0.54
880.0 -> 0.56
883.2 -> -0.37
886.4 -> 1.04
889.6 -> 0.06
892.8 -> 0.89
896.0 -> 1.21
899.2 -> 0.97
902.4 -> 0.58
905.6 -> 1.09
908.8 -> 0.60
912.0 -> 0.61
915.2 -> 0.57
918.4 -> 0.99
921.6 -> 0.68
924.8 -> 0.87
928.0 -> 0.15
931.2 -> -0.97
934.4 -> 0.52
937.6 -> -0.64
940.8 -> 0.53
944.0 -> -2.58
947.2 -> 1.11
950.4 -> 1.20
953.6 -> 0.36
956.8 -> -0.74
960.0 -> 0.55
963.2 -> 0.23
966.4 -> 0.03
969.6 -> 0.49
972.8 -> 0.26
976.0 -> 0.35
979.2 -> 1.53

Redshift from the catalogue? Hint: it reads 0.072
